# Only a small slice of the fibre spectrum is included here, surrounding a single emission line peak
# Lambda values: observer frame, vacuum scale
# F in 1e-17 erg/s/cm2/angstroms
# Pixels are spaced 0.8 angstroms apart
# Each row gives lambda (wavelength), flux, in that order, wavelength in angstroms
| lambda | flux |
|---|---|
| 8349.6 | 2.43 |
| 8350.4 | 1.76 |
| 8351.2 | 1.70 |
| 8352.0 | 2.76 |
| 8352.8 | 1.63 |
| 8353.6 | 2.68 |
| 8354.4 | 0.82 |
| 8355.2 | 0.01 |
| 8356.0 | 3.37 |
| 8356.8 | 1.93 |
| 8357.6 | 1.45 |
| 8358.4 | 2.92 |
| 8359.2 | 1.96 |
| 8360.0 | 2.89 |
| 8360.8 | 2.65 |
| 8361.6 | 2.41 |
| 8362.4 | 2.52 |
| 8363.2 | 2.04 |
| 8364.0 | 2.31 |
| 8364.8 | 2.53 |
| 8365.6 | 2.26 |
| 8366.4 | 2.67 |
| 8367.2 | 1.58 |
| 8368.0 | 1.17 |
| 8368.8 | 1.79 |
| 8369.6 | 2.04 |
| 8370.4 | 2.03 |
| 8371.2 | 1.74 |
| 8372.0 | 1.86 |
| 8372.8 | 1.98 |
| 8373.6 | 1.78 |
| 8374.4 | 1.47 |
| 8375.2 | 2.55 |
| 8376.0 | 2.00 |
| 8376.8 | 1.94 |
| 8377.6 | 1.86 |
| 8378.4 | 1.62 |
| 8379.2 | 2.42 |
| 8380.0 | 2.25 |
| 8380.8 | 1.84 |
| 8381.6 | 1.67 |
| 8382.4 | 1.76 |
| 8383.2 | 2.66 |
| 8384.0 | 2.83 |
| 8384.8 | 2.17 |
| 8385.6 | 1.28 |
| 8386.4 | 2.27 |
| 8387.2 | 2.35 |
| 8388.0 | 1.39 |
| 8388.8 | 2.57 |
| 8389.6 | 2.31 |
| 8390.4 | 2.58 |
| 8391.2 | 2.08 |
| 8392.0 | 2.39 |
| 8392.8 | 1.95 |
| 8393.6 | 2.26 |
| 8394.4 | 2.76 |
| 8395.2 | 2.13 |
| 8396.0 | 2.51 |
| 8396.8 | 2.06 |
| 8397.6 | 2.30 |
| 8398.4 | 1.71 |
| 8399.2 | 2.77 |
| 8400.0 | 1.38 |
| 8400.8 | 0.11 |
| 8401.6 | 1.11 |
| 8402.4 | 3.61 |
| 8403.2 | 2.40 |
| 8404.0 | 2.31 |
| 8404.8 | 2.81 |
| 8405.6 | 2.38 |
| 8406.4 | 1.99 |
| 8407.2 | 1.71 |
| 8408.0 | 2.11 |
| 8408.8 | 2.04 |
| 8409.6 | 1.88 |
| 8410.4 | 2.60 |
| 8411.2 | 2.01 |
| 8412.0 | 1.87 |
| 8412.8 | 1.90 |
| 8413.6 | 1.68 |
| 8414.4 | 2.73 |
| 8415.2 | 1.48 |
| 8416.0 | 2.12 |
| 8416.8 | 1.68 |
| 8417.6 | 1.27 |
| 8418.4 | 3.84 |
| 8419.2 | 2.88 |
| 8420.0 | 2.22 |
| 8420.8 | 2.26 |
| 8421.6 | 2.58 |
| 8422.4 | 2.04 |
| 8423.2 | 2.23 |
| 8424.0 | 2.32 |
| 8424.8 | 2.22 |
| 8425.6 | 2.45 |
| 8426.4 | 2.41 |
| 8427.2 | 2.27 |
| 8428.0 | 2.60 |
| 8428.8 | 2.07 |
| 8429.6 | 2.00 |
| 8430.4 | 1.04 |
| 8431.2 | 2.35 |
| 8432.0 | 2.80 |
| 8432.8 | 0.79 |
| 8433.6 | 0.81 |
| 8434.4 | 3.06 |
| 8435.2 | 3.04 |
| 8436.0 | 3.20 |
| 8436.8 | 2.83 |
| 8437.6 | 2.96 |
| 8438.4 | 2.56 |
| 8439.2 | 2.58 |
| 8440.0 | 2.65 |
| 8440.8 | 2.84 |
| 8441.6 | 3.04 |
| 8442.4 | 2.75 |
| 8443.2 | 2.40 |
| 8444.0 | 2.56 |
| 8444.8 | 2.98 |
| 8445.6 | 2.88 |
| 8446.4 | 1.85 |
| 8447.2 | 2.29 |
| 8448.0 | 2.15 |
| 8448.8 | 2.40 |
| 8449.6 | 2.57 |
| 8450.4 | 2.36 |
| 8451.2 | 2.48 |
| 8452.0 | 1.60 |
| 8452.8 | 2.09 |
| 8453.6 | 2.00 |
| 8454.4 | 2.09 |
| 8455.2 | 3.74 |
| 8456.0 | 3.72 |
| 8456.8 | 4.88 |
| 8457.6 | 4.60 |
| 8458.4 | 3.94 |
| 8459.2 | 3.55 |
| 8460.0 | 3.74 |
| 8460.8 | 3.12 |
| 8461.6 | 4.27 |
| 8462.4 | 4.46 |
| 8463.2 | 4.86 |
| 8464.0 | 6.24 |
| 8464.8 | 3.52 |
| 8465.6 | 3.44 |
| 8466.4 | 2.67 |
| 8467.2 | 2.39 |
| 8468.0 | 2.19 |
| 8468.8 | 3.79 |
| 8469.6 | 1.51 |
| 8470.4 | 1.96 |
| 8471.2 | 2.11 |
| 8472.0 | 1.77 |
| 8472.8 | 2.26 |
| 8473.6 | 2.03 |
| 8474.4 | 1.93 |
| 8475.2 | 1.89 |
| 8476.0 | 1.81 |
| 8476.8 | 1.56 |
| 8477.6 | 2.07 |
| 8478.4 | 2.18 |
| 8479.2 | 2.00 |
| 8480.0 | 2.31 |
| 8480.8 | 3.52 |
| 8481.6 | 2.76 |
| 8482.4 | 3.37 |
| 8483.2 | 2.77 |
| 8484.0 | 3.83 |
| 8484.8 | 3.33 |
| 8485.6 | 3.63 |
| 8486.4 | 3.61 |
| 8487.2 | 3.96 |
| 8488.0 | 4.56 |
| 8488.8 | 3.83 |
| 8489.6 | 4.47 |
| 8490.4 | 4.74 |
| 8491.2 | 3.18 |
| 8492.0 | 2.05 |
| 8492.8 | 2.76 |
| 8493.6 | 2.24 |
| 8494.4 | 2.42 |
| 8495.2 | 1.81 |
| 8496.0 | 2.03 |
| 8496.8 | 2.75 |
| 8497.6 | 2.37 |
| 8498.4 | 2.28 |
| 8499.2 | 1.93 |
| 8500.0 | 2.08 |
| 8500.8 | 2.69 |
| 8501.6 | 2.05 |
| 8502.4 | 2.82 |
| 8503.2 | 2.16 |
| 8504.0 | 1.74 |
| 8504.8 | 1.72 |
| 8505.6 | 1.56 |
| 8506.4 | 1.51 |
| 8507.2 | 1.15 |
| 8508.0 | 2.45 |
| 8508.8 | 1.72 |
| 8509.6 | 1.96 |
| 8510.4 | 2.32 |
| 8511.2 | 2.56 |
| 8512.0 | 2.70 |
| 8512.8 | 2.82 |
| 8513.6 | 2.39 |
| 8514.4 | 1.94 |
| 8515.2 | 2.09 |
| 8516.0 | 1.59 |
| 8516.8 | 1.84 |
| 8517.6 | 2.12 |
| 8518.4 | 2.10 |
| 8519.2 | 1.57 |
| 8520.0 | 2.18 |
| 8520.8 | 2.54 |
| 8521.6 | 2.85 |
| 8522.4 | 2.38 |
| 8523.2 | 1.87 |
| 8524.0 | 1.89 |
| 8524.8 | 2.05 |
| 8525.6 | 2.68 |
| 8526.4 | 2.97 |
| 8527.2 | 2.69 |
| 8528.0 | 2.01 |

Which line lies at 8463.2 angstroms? H-alpha 6563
